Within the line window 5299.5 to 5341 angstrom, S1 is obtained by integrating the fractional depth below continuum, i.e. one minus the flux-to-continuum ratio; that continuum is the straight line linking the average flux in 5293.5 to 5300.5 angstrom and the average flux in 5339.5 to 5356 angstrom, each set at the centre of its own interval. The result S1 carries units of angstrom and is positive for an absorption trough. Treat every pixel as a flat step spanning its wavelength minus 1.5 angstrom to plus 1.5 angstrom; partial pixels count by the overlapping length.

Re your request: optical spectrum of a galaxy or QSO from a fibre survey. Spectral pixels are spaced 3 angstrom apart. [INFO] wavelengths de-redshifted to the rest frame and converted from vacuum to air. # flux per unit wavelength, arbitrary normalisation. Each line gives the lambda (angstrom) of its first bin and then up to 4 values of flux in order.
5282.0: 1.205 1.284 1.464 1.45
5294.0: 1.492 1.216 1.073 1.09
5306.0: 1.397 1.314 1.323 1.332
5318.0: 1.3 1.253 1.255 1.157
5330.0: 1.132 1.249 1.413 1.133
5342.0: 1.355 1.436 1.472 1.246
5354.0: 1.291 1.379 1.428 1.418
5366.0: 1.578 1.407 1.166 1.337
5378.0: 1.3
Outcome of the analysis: 1.5 angstrom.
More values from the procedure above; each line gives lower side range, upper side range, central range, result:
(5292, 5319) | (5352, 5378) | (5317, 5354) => 1.2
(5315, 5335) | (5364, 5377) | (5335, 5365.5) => -1.2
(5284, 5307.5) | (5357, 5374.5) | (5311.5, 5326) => 0.6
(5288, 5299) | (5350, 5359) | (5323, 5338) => 1.2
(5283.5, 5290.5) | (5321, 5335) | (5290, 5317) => 0.4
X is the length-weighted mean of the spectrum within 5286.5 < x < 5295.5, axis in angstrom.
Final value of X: 1.47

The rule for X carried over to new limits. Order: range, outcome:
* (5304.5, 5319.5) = 1.33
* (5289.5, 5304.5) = 1.26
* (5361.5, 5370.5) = 1.47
